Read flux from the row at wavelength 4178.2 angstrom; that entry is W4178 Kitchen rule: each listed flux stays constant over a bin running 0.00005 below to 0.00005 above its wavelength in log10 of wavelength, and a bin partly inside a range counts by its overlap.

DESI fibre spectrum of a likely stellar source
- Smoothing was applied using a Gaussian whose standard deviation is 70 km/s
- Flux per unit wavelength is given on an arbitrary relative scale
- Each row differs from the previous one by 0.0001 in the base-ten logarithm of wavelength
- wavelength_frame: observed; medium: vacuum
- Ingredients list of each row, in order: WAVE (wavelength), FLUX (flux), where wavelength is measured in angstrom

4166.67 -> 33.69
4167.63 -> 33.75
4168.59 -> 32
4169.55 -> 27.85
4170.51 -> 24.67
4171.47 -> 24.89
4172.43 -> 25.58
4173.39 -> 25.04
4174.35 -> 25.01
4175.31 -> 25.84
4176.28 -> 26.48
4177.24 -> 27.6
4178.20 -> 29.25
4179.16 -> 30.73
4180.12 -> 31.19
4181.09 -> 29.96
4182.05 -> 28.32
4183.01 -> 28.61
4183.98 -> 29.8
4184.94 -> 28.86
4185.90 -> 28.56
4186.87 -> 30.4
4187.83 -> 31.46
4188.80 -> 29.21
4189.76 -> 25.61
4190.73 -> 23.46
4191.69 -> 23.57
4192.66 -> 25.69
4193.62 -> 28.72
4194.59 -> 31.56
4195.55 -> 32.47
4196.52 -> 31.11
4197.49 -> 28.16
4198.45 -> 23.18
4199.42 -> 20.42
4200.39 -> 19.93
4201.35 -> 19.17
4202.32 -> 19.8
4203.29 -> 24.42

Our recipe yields 29.25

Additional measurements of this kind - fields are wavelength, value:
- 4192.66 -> 25.69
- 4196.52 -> 31.11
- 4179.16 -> 30.73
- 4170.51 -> 24.67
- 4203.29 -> 24.42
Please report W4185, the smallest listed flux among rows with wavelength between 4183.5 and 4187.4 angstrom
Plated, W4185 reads 28.56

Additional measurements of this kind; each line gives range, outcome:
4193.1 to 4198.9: 23.18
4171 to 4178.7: 24.89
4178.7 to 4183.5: 28.32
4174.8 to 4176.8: 25.84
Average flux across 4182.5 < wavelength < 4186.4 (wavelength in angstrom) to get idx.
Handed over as 28.9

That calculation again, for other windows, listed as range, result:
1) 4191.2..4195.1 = 27.5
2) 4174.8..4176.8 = 26.1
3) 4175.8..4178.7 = 27.9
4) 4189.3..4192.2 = 24.2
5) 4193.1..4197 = 30.9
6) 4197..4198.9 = 25.8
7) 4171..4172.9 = 25.2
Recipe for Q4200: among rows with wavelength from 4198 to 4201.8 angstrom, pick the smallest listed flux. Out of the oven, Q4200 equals 19.17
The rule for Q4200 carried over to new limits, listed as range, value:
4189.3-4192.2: 23.46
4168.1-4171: 24.67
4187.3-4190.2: 25.61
